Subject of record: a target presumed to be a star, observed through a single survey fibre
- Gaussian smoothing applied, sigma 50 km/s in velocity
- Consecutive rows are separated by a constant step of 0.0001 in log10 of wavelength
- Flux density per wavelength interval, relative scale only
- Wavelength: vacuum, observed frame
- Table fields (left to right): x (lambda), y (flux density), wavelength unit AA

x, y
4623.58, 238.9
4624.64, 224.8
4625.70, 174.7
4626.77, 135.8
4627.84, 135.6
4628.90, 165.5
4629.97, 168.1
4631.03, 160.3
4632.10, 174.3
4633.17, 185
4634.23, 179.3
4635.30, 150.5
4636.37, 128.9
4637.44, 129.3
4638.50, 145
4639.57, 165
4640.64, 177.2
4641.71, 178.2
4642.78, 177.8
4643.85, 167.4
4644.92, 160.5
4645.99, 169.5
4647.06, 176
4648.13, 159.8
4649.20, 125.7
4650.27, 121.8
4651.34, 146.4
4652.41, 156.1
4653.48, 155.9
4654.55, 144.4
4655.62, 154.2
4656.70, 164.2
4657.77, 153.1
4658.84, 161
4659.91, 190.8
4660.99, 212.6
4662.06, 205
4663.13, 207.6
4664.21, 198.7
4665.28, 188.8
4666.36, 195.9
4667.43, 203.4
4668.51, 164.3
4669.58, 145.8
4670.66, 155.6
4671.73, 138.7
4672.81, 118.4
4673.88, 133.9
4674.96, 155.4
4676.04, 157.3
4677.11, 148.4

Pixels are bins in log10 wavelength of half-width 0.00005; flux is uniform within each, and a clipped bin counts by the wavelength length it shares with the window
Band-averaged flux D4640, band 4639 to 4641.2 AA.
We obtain 170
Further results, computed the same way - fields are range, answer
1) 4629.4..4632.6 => 167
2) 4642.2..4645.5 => 169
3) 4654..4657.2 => 154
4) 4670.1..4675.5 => 140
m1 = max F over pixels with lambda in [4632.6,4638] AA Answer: 185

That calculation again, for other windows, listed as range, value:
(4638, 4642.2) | 178.2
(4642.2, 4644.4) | 177.8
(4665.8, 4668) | 203.4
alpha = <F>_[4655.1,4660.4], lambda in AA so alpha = 164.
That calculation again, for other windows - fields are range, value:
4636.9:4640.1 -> 147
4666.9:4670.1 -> 171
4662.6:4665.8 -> 198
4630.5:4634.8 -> 175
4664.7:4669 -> 188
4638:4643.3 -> 169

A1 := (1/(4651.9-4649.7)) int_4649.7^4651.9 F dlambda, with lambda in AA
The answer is 134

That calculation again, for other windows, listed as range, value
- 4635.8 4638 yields 130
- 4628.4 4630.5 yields 167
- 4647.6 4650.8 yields 136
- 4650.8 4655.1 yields 151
